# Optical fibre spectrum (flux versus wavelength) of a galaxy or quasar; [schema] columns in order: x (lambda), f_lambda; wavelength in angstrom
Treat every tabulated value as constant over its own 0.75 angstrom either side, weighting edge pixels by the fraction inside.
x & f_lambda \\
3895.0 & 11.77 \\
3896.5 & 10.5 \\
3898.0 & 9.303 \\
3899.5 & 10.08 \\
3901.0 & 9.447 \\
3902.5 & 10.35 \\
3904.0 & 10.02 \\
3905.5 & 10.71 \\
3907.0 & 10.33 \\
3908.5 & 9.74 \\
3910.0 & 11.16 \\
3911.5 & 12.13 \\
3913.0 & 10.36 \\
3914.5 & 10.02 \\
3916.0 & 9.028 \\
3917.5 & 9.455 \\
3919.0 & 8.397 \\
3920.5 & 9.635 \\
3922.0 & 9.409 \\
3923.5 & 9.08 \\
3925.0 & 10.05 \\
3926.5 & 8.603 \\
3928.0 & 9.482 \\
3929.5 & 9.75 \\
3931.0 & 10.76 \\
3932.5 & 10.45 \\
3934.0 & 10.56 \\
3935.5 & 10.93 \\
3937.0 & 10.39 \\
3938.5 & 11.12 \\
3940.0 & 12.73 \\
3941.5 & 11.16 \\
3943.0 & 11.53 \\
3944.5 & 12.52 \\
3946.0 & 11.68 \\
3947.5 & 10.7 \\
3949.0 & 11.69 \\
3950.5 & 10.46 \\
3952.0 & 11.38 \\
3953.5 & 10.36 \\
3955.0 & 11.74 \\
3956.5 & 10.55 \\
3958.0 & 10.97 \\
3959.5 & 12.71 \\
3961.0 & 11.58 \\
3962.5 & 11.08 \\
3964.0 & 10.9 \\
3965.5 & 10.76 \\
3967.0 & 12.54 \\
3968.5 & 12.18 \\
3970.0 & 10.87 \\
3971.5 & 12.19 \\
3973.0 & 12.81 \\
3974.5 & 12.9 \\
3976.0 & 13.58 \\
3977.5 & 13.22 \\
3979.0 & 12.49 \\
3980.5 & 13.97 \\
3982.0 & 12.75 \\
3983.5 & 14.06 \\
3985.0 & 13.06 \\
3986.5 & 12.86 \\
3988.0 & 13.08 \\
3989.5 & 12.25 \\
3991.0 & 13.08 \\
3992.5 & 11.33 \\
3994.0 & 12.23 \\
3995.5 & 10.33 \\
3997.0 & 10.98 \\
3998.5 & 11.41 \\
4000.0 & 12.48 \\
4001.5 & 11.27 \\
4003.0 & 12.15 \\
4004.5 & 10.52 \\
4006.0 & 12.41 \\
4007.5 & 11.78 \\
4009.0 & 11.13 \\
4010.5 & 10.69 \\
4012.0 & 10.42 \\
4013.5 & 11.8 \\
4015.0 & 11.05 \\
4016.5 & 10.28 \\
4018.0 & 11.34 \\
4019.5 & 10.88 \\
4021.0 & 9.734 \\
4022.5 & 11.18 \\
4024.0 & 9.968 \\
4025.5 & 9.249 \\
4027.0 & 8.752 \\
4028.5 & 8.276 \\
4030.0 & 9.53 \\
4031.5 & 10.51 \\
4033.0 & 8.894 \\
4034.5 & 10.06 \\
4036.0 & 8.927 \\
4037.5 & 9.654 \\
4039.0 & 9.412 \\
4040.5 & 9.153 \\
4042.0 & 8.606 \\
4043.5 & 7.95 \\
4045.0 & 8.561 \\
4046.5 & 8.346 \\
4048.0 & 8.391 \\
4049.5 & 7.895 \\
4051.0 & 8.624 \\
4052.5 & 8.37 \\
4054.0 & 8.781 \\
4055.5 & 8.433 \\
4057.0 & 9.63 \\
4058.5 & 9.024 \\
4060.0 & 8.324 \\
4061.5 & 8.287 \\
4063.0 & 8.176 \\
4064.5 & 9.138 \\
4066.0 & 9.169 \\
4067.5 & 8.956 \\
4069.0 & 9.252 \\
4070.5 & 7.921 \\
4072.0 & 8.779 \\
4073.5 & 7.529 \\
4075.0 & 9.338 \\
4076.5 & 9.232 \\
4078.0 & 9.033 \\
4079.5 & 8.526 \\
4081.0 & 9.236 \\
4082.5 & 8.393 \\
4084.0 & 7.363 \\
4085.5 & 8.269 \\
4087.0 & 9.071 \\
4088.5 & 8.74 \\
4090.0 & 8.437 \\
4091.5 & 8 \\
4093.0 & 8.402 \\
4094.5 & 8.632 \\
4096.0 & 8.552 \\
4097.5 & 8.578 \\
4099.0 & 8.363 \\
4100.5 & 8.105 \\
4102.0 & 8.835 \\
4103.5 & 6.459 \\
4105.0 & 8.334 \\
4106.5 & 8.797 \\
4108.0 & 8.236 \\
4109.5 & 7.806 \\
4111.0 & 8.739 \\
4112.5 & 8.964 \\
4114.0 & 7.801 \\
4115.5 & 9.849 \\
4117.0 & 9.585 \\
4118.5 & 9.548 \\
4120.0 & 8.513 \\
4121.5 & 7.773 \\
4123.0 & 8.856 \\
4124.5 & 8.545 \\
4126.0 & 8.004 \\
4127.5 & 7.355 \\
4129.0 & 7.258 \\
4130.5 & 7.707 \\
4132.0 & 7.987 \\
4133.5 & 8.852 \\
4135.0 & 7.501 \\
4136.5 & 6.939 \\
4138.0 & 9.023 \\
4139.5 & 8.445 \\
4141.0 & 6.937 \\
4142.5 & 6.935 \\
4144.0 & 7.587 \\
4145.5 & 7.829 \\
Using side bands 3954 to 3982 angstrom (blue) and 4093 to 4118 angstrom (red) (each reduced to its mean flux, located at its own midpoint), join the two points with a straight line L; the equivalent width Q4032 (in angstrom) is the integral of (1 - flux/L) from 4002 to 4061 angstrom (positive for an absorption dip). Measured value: 4.11 angstrom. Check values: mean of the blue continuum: 12.1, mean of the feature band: 9.71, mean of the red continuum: 8.49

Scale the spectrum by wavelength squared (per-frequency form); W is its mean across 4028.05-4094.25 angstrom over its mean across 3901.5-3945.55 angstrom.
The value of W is 0.91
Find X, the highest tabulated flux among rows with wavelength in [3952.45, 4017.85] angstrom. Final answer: 14.06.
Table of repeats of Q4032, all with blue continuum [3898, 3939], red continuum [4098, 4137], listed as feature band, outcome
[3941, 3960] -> -3.1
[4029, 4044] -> -0.5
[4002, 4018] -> -3.5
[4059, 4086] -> 0.2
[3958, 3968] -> -2.0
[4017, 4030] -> -1.1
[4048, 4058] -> 0.3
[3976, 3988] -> -4.7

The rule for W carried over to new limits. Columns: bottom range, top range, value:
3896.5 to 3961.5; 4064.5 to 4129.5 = 0.88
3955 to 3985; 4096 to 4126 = 0.75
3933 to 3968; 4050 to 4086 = 0.81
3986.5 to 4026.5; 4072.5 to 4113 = 0.78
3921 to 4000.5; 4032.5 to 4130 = 0.79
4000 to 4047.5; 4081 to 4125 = 0.87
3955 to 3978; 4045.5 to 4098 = 0.76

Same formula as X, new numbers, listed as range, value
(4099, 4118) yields 9.849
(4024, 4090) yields 10.51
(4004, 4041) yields 12.41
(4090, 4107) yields 8.835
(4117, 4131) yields 9.585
